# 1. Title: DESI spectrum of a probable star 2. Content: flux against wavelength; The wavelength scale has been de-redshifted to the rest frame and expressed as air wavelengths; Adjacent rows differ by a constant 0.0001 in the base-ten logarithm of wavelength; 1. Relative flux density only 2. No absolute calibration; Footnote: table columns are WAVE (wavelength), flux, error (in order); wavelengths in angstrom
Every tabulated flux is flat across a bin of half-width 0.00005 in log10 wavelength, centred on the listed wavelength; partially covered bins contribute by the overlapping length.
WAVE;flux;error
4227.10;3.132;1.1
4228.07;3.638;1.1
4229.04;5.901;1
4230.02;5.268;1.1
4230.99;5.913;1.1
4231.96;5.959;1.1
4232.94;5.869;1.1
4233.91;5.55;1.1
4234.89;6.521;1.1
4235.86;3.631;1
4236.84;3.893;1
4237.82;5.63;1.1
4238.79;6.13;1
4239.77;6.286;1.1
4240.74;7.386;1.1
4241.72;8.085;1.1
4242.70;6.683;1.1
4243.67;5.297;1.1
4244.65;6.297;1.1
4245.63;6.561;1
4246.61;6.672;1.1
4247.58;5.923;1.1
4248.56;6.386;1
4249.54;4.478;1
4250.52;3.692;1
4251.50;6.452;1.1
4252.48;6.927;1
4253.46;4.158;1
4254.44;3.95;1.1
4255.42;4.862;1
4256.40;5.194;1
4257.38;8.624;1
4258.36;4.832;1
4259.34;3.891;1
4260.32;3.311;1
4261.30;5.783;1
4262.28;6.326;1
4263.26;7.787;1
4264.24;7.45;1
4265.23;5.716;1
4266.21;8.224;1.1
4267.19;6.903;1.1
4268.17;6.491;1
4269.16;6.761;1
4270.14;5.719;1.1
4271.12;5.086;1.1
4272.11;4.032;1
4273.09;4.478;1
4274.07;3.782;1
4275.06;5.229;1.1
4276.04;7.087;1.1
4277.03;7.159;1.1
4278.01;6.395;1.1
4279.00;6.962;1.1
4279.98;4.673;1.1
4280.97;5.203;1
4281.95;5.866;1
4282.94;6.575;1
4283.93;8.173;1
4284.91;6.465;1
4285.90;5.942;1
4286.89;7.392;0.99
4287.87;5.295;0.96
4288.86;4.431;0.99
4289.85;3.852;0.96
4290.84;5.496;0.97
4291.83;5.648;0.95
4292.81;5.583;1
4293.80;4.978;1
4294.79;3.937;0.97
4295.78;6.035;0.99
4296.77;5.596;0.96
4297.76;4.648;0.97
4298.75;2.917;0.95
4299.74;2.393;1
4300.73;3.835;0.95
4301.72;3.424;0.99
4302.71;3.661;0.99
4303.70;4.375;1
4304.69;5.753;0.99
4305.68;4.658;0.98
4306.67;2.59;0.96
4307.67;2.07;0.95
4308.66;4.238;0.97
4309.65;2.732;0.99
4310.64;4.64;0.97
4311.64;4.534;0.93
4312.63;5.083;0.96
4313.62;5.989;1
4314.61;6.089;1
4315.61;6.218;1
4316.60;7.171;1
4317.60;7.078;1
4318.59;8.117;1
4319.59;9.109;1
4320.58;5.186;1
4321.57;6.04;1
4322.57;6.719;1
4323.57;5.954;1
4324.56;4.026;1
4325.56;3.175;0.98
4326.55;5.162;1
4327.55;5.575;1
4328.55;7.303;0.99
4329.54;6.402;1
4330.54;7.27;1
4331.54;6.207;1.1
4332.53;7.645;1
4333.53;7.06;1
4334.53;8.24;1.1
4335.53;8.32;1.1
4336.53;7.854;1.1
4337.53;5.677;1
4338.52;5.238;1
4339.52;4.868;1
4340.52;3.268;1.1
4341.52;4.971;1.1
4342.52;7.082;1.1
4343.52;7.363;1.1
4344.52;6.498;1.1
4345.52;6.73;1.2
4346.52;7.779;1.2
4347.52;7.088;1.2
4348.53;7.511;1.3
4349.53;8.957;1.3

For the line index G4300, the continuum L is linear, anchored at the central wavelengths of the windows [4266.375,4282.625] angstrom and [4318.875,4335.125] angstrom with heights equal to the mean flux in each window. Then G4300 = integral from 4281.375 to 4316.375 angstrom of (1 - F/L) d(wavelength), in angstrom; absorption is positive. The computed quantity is 6.6 angstrom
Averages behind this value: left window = 5.8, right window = 6.35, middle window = 4.91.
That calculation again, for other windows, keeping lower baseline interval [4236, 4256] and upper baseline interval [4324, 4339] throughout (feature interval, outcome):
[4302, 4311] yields 3.4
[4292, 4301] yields 2.4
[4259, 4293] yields 0.5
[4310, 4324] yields 0.0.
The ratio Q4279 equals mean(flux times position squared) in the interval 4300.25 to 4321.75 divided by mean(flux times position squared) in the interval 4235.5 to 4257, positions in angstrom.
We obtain 0.93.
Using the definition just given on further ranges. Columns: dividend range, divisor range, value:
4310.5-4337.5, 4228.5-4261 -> 1.18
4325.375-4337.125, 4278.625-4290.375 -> 1.17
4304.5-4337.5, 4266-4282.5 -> 1.03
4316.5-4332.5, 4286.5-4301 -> 1.33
